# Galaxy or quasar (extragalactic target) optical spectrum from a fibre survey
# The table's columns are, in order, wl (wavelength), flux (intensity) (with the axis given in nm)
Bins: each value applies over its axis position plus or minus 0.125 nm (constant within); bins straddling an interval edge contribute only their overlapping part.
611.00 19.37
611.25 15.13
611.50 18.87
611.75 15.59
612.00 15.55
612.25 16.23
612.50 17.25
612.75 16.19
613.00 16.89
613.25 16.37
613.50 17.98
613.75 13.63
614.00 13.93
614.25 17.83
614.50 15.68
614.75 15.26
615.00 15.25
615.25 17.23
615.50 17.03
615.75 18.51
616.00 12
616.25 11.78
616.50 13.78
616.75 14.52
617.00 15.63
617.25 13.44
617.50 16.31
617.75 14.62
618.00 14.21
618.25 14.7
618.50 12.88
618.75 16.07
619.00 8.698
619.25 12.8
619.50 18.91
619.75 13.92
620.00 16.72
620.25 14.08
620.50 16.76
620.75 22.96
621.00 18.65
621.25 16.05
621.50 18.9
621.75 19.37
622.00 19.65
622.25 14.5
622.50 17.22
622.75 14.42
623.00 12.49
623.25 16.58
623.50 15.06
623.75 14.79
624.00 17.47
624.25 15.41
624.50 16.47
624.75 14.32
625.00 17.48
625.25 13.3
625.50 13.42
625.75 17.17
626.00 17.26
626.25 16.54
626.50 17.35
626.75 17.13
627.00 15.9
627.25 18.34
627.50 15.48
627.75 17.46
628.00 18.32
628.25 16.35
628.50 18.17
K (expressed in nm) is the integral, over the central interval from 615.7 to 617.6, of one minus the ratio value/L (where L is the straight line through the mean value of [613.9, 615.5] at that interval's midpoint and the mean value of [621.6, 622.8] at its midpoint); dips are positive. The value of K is 0.23 nm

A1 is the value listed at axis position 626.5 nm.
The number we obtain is 17.35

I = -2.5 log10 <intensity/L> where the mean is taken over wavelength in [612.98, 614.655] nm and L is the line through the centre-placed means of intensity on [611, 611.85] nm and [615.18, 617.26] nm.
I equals 0.00 mag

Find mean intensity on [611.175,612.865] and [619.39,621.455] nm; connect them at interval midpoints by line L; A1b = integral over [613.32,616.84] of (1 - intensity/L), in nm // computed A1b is 0.30 nm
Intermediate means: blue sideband 16.4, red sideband 17.3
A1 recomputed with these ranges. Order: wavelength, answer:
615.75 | 18.51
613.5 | 17.98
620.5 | 16.76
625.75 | 17.17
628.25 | 16.35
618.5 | 12.88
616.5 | 13.78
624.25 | 15.41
